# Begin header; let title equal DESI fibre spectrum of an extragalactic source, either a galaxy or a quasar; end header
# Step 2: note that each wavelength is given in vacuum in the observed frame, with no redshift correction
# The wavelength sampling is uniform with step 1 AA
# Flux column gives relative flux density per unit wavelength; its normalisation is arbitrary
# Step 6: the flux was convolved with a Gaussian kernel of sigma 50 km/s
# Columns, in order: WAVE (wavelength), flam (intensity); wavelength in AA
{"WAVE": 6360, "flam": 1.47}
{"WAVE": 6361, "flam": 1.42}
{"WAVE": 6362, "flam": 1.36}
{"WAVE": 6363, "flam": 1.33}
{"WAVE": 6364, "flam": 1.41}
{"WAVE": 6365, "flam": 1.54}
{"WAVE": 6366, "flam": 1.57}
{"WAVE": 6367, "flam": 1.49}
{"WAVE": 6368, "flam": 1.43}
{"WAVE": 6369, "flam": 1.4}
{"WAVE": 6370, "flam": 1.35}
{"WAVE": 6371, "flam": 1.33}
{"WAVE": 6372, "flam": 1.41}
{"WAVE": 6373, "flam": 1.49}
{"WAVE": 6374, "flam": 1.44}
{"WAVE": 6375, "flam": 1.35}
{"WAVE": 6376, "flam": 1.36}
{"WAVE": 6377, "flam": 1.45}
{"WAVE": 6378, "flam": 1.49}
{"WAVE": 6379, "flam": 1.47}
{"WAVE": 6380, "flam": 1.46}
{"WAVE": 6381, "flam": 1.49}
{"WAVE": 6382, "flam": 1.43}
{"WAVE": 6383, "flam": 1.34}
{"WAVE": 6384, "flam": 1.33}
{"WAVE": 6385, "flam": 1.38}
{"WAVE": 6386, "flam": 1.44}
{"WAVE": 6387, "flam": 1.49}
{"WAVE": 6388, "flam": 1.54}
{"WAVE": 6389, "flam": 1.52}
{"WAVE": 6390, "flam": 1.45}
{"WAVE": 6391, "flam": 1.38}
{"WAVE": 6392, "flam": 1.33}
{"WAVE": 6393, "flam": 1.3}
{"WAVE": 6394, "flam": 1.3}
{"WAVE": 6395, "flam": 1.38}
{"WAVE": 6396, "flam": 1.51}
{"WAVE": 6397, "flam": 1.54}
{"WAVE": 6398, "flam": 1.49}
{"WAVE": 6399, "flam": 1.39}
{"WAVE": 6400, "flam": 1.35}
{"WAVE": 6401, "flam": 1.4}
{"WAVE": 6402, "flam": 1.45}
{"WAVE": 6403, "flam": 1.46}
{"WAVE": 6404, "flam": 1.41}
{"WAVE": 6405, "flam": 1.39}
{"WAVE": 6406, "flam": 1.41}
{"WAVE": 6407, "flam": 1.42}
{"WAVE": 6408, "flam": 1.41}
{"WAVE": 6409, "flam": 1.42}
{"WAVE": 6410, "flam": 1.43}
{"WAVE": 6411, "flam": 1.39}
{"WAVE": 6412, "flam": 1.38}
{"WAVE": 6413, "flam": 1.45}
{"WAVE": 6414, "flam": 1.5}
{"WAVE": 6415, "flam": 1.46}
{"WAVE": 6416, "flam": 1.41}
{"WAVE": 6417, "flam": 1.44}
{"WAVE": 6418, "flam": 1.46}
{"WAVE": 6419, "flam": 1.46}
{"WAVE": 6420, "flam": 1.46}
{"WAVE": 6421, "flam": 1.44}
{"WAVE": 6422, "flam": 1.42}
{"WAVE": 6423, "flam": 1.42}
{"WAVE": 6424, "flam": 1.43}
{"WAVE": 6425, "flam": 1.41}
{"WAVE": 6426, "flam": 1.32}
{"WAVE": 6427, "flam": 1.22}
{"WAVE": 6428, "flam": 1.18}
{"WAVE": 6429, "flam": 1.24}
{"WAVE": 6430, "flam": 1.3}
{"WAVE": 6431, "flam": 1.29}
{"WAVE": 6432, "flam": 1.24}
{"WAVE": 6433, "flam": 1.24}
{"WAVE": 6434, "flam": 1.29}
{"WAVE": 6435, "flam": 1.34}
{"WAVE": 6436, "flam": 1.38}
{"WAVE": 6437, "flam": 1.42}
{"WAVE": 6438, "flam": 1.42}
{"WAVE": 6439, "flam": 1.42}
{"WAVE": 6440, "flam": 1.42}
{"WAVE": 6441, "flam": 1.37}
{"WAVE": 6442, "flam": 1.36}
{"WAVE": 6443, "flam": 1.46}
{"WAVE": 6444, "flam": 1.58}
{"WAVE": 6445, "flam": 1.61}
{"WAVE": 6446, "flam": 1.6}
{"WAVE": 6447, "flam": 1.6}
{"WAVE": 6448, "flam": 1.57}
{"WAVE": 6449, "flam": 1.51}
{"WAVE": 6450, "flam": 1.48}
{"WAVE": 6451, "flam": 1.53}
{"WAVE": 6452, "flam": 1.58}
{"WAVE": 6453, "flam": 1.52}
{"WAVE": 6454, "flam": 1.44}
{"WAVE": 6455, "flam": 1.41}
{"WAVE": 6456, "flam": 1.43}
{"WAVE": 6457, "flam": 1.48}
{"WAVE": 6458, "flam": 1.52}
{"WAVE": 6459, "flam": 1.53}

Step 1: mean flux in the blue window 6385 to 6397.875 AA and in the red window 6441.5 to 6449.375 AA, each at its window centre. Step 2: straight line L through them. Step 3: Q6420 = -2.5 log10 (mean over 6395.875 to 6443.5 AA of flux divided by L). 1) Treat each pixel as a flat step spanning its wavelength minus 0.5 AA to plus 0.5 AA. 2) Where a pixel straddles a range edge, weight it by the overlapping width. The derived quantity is 0.07 mag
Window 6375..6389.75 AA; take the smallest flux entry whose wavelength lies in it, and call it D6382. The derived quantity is 1.33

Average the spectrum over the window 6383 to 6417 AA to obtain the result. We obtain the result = 1.42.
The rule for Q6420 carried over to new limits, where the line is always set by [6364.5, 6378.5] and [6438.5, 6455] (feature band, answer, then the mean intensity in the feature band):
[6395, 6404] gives 0.01 mag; 1.44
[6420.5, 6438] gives 0.12 mag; 1.33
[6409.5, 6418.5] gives 0.03 mag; 1.44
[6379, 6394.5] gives 0.03 mag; 1.41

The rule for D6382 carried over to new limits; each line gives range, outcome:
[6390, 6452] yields 1.18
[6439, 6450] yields 1.36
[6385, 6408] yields 1.3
